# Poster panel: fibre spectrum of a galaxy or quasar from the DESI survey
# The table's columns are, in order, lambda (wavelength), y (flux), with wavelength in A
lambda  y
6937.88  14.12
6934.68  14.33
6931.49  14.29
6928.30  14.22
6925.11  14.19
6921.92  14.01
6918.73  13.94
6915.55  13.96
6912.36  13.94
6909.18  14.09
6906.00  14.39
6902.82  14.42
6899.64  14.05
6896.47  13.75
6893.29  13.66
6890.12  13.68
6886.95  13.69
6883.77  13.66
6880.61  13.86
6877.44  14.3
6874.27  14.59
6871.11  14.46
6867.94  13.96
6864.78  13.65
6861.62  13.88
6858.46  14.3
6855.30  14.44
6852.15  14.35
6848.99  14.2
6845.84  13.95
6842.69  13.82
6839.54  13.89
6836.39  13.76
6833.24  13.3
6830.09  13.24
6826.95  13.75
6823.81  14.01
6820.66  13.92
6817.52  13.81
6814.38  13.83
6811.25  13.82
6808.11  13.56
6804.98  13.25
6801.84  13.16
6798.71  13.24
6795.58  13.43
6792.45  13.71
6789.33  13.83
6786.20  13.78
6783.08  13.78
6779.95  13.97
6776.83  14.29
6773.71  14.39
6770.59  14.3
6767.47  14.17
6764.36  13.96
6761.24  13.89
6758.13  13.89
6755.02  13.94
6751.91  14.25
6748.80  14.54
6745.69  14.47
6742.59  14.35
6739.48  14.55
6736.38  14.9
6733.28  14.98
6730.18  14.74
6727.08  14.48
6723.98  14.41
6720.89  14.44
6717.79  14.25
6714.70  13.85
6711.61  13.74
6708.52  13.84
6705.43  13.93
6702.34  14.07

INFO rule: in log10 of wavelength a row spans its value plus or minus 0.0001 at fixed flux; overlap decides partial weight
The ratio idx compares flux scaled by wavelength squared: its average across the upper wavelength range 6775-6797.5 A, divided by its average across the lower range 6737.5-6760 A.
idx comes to 1.0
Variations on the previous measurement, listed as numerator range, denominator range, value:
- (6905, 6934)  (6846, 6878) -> 1.01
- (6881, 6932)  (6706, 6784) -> 1.03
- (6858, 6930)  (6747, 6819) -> 1.05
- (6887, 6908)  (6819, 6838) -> 1.04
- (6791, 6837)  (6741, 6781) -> 0.97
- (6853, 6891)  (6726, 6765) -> 1.01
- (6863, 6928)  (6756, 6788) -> 1.04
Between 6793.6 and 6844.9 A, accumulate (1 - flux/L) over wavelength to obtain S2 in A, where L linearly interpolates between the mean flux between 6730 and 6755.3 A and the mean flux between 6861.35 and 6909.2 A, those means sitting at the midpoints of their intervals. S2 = 2.3 A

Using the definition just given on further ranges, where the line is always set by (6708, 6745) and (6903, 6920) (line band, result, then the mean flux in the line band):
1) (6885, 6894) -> 0.3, 13.7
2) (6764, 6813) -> 1.8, 13.8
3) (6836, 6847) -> 0.3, 13.9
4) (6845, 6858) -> -0.1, 14.3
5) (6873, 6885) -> 0.0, 14.1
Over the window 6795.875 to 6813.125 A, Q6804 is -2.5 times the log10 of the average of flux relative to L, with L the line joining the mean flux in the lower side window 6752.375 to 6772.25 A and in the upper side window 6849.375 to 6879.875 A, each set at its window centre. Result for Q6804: 0.054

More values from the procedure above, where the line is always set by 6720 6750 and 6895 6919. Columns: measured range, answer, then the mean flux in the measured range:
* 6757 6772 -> 0.03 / 14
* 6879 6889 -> 0.03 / 13.7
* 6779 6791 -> 0.05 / 13.8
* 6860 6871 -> 0.02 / 13.9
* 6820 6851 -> 0.04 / 13.8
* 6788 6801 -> 0.07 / 13.5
